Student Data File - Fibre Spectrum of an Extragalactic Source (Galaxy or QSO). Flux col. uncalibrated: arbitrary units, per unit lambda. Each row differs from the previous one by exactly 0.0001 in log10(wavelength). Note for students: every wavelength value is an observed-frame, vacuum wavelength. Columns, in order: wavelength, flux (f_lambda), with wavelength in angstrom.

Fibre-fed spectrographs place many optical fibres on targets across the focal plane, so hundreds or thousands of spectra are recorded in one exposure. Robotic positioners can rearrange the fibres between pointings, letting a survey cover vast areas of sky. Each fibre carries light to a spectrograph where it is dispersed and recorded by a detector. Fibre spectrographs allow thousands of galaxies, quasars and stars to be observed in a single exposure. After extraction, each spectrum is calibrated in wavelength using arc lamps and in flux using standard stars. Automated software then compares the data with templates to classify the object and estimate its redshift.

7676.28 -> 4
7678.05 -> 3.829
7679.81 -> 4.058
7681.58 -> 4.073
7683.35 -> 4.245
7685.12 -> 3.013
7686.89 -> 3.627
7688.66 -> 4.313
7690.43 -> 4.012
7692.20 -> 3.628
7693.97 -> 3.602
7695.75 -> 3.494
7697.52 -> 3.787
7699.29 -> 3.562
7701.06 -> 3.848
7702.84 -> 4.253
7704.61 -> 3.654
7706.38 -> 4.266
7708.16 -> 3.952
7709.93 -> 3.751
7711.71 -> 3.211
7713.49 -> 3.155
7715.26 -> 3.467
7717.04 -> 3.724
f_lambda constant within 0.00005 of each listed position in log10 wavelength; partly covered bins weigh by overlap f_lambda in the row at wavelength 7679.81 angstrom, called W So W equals 4.058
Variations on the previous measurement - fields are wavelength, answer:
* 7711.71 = 3.211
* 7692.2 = 3.628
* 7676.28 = 4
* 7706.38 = 4.266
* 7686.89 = 3.627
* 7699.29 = 3.562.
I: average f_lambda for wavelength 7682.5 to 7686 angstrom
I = 3.62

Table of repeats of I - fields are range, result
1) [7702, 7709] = 4.03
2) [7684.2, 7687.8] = 3.34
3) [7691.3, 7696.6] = 3.57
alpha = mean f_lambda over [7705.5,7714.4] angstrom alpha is 3.66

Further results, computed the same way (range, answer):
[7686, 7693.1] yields 3.9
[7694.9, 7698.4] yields 3.64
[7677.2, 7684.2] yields 4.05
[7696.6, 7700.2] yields 3.68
